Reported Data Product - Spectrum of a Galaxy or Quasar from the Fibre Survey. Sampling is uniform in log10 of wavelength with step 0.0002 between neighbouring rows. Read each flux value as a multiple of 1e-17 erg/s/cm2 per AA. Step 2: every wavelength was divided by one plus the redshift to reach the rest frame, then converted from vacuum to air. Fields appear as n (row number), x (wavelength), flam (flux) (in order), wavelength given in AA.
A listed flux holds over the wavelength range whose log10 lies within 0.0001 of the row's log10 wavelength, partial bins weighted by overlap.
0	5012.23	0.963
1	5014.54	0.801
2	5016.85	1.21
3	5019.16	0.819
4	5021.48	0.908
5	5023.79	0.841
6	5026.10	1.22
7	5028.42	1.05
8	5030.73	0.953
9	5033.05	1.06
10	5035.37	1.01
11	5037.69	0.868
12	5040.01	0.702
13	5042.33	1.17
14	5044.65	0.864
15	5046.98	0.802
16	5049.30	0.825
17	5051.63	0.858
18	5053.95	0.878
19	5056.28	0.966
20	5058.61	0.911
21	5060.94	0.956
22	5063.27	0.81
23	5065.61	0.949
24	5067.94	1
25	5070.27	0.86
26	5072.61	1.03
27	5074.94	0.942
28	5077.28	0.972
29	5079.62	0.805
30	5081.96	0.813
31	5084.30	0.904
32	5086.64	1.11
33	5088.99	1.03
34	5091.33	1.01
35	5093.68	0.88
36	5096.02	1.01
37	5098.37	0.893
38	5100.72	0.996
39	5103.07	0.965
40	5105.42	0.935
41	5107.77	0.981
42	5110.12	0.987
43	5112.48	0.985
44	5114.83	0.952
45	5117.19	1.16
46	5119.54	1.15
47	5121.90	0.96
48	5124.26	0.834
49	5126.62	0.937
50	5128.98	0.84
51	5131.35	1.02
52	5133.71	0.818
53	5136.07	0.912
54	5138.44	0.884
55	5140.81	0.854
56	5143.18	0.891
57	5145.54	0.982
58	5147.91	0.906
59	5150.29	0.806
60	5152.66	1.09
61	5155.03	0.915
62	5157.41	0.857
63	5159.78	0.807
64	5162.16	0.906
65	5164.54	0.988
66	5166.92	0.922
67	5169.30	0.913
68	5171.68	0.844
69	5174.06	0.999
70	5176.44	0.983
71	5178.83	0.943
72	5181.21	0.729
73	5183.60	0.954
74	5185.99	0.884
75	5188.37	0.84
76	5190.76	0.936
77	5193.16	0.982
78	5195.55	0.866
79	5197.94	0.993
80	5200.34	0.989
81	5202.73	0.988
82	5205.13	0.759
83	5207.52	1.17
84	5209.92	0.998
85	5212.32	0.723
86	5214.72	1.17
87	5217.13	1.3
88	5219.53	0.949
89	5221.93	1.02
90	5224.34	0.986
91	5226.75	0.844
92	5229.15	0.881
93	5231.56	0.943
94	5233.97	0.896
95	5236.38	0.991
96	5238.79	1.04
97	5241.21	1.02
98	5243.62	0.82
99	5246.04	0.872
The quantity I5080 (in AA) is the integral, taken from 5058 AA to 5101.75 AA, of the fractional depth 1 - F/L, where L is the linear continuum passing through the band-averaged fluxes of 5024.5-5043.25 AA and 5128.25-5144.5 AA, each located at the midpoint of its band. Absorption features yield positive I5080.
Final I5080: 0.4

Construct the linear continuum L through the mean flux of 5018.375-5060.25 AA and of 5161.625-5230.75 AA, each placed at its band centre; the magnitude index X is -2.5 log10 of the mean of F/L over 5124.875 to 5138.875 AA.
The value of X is 0.05 mag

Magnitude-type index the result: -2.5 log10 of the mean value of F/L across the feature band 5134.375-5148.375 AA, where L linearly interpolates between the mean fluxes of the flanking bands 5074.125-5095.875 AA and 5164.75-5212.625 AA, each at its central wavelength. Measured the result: 0.04 mag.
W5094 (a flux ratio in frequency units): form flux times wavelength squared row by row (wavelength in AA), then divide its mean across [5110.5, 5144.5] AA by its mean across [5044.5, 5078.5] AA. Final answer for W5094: 1.1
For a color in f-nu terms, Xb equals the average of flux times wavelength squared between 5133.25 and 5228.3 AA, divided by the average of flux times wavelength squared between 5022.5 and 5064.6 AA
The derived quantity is 1.06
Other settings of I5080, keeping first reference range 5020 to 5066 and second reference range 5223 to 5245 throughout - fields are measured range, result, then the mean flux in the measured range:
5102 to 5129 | -1.4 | 0.98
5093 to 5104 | -0.2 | 0.952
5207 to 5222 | -1.7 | 1.04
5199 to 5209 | -0.5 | 0.978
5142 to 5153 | 0.1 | 0.923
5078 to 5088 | 0.2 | 0.913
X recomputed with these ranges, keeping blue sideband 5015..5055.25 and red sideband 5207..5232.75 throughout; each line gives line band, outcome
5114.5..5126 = -0.051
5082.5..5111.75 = -0.015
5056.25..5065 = 0.050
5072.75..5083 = 0.064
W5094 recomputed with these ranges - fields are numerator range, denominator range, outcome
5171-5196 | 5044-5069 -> 1.07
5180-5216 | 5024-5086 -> 1.06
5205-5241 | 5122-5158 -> 1.12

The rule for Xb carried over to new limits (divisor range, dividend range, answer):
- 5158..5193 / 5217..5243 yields 1.10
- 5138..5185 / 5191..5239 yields 1.09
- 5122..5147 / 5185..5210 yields 1.08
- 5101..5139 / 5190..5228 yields 1.06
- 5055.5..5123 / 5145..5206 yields 0.98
